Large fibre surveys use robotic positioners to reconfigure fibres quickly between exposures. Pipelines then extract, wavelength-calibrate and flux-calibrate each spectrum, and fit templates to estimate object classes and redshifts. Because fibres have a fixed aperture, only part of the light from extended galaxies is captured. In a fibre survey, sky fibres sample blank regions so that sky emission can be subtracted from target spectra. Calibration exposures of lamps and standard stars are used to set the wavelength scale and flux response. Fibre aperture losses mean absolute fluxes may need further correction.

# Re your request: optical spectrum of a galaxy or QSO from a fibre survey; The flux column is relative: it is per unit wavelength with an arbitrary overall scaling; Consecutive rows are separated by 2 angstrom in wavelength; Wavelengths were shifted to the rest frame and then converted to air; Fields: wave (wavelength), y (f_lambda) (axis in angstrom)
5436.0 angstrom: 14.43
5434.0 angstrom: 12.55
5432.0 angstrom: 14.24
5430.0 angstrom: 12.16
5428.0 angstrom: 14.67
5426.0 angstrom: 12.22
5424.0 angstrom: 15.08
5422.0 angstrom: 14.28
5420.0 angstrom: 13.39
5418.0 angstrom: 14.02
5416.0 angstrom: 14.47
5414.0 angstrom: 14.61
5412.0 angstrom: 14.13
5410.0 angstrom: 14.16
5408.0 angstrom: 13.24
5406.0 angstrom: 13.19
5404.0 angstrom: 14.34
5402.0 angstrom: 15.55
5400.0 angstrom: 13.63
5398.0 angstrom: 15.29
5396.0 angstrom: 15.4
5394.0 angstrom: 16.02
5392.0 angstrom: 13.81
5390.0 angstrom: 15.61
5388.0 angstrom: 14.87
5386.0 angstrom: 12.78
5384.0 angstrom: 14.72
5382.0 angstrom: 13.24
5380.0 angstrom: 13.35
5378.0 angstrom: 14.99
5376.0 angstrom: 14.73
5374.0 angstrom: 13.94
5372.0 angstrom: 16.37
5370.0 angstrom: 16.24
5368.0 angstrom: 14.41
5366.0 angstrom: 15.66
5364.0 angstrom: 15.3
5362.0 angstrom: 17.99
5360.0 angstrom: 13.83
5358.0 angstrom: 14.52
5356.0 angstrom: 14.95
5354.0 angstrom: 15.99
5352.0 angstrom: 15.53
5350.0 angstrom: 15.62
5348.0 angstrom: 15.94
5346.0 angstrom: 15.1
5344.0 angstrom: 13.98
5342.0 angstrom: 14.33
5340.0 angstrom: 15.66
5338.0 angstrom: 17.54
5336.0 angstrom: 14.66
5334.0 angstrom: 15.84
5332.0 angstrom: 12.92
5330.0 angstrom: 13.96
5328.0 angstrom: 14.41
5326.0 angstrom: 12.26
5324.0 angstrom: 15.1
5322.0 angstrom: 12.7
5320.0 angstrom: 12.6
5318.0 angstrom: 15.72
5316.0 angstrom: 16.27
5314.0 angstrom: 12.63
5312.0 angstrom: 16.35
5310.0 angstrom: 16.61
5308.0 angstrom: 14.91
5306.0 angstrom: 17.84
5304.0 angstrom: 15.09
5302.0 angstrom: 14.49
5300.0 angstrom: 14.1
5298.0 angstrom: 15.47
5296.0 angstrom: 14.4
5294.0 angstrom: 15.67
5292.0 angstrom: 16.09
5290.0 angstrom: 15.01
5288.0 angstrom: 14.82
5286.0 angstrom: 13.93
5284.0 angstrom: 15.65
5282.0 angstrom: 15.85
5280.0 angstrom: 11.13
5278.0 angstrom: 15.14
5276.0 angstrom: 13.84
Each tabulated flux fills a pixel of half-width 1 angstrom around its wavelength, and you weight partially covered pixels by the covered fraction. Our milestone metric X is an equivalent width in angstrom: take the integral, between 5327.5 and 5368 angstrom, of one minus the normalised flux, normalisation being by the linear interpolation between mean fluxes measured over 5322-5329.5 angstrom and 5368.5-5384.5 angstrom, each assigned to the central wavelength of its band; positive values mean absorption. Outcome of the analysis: -2.9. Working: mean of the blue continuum 13.8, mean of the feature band 15.2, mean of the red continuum 14.7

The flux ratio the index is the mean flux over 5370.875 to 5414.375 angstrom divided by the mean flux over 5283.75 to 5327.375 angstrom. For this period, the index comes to 1.0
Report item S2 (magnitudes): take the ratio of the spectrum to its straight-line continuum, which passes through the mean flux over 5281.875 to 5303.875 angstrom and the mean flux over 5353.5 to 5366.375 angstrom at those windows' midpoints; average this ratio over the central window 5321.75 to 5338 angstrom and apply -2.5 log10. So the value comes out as 0.073 mag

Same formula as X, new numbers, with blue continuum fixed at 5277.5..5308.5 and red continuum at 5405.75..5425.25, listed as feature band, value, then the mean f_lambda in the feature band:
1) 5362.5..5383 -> -0.73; 14.9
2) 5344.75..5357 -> -0.80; 15.5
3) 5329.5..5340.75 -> -0.36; 15.1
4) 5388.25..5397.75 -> -0.64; 15.2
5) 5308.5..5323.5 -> 0.09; 14.7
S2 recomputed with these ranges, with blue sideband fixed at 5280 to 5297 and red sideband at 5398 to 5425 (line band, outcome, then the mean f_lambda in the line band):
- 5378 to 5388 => 0.04 mag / 13.8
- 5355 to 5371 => -0.06 mag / 15.4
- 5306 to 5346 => 0.00 mag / 14.7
